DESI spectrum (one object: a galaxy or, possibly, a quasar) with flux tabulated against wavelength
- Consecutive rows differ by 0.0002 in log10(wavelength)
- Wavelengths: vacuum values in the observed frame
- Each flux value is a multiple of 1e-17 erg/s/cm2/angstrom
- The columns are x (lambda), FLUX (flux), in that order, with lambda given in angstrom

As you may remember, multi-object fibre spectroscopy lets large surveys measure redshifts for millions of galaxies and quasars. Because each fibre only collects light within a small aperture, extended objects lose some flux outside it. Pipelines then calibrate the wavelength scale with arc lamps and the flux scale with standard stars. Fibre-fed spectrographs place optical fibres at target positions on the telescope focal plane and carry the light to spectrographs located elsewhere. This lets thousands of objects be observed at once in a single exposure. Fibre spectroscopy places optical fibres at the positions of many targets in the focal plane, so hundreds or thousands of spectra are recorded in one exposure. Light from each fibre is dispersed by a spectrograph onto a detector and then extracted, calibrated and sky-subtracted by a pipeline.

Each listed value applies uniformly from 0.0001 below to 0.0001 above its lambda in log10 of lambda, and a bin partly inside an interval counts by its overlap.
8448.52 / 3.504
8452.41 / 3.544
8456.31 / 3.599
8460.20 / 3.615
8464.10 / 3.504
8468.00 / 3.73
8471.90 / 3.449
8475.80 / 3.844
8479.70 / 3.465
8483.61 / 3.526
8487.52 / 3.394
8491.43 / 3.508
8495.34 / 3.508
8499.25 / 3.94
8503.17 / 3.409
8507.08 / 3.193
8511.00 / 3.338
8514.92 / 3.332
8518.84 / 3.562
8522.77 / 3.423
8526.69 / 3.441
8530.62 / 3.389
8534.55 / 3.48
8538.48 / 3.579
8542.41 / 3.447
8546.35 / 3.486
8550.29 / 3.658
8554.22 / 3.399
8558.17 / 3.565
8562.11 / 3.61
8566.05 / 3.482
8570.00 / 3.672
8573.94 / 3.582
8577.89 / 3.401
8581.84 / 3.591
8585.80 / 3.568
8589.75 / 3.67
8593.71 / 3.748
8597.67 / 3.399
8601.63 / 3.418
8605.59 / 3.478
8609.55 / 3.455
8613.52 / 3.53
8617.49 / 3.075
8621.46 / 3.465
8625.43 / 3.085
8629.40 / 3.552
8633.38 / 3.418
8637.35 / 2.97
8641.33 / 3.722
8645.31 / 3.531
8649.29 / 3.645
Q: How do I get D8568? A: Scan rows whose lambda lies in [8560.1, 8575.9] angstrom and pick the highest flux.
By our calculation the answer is 3.672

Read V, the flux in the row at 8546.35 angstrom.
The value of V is 3.486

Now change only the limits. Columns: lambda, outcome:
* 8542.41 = 3.447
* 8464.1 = 3.504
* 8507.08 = 3.193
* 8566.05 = 3.482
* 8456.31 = 3.599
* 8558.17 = 3.565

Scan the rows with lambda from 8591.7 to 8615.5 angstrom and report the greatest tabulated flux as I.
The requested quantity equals 3.748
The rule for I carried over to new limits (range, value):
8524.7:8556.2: 3.658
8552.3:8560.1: 3.565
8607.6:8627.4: 3.53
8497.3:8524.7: 3.94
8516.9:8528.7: 3.562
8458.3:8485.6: 3.844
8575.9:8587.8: 3.591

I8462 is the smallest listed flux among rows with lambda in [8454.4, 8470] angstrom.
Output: 3.504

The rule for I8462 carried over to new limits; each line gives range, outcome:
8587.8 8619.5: 3.075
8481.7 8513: 3.193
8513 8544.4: 3.332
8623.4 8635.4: 3.085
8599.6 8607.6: 3.418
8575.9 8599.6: 3.399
